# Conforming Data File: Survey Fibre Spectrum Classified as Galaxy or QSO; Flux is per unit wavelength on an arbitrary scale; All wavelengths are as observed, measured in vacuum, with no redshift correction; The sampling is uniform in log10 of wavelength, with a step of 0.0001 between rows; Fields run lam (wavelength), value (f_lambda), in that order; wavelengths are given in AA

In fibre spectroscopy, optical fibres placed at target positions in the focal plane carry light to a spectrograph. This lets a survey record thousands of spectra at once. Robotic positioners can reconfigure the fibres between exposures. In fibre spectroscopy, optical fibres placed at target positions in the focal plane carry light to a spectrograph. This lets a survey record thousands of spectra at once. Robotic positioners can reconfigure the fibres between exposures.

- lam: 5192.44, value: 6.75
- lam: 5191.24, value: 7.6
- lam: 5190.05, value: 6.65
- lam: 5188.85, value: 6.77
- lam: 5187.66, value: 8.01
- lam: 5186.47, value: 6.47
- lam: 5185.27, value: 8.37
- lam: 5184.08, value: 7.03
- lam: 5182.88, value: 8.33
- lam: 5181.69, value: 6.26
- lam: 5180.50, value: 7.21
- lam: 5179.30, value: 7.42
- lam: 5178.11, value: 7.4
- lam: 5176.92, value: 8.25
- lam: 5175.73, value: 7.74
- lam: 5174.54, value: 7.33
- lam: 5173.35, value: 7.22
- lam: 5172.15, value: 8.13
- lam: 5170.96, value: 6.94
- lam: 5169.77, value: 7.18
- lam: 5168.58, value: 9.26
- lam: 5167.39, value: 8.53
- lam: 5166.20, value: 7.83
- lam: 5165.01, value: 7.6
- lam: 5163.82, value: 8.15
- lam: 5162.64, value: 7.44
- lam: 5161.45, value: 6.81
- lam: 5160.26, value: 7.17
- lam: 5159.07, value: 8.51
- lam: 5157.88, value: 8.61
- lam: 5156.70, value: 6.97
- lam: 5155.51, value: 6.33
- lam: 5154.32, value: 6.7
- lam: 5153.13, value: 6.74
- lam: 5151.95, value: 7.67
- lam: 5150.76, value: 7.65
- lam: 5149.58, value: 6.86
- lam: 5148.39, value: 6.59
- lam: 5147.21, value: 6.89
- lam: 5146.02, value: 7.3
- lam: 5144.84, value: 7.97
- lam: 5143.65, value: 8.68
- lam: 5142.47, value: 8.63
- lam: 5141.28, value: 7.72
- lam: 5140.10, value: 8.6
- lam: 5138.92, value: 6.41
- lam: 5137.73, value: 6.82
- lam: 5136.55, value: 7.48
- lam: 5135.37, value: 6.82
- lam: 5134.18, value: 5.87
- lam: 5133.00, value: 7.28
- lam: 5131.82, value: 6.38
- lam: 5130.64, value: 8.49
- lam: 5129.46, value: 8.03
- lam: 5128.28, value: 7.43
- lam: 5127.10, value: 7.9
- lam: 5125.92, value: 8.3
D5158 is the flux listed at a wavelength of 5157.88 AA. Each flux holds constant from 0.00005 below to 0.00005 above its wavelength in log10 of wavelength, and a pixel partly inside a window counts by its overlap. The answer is 8.61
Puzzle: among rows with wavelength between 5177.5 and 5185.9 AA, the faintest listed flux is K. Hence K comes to 6.26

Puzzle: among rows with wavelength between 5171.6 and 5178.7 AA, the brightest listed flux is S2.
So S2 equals 8.25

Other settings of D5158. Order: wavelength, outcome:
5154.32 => 6.7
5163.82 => 8.15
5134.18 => 5.87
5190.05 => 6.65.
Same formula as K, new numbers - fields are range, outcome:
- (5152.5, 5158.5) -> 6.33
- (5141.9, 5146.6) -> 7.3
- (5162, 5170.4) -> 7.18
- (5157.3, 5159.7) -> 8.51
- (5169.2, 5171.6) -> 6.94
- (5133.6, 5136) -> 5.87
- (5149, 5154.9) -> 6.7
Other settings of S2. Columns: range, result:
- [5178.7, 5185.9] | 8.37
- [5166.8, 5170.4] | 9.26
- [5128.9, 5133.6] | 8.49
